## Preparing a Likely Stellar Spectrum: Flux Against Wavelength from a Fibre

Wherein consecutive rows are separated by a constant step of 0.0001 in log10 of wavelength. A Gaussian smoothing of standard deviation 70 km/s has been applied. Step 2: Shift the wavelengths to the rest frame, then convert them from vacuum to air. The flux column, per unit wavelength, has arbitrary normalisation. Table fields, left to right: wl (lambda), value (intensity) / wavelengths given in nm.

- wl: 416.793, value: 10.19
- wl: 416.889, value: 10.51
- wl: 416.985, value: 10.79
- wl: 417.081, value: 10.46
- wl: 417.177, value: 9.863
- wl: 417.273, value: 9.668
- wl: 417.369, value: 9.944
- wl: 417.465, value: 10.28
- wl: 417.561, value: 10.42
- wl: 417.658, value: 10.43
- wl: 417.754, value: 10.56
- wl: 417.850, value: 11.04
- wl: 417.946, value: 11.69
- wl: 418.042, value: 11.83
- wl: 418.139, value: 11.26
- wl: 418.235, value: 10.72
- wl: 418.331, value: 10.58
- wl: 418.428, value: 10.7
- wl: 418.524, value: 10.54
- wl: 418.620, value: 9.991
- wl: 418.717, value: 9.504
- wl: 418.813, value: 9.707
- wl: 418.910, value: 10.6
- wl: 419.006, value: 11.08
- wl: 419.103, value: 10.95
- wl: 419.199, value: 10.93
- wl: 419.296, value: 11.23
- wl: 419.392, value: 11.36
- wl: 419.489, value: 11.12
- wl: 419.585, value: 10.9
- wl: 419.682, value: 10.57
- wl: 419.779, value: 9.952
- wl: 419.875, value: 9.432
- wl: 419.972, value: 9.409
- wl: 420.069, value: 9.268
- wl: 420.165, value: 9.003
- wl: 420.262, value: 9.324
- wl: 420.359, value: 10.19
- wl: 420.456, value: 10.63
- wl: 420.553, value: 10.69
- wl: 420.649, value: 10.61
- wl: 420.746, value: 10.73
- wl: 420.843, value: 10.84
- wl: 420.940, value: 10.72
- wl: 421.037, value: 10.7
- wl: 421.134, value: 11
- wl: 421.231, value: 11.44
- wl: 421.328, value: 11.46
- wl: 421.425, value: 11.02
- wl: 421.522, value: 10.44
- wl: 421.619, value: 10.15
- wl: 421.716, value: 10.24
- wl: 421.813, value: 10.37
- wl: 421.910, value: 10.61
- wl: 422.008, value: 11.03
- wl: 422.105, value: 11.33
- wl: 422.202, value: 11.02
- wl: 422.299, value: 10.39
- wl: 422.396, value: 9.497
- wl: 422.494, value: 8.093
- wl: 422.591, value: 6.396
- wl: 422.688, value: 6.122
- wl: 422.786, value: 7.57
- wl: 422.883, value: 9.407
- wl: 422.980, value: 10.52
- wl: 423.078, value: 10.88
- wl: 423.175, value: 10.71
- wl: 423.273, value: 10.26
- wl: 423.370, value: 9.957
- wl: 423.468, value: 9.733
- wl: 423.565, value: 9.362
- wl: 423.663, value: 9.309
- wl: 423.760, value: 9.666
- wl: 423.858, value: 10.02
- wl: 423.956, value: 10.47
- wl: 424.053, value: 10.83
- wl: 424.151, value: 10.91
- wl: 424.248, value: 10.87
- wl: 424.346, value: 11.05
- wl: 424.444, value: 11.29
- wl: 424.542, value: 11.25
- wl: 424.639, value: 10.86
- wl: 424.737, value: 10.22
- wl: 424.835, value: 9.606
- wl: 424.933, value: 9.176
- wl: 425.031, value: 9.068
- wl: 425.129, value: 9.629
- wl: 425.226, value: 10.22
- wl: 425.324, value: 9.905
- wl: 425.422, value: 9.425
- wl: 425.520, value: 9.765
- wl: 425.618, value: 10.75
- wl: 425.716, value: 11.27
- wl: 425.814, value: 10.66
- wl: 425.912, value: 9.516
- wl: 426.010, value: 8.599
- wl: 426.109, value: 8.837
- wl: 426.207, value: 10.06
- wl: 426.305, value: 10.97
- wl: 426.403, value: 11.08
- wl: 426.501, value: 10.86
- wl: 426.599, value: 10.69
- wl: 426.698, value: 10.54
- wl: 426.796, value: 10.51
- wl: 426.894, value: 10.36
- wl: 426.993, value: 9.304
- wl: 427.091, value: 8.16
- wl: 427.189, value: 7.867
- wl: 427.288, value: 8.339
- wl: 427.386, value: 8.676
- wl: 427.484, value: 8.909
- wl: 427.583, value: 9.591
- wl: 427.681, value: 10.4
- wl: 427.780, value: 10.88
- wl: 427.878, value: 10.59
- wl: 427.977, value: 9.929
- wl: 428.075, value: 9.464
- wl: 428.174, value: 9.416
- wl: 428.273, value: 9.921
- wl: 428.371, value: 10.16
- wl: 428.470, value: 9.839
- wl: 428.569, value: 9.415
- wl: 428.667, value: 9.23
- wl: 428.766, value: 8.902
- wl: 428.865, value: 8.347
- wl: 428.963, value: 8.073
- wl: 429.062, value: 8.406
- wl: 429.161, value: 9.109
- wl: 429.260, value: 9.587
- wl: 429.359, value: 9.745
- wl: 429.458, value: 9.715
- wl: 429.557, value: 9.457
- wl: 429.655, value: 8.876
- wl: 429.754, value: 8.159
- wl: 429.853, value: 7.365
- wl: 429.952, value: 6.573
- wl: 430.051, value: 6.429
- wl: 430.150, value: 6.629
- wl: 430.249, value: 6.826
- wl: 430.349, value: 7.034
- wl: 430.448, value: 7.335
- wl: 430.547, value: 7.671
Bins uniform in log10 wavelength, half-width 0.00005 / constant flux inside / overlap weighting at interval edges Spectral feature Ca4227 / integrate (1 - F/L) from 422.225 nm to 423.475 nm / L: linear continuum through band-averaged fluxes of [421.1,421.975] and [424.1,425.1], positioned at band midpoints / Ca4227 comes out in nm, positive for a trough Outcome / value 0.16 nm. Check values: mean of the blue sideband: 10.7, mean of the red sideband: 10.4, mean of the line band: 9.21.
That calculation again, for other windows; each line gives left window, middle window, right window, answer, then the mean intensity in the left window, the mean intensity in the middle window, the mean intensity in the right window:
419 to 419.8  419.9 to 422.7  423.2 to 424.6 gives 0.14 nm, 10.9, 10.1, 10.4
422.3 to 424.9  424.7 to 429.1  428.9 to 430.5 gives -0.40 nm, 9.81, 9.68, 8.08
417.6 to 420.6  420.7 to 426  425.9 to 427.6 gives -0.07 nm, 10.5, 10.1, 9.6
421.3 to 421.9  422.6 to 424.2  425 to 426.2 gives 0.09 nm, 10.6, 9.65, 9.82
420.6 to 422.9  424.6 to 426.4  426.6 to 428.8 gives -0.03 nm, 10.1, 9.94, 9.59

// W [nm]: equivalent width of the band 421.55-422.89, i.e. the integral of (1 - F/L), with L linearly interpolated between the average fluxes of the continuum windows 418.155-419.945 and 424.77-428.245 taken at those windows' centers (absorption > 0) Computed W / 0.10 nm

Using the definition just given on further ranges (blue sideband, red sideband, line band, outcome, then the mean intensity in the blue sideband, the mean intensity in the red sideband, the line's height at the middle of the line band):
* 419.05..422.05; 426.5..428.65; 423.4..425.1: -0.02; 10.5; 9.69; 10.1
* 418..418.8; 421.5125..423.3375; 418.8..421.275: -0.06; 10.6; 9.73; 10.2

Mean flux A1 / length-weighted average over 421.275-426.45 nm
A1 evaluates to 10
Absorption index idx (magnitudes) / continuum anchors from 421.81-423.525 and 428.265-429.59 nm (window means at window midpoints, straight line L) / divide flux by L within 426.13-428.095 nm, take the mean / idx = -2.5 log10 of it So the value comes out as -0.055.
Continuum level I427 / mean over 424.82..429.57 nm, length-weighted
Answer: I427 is 9.65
